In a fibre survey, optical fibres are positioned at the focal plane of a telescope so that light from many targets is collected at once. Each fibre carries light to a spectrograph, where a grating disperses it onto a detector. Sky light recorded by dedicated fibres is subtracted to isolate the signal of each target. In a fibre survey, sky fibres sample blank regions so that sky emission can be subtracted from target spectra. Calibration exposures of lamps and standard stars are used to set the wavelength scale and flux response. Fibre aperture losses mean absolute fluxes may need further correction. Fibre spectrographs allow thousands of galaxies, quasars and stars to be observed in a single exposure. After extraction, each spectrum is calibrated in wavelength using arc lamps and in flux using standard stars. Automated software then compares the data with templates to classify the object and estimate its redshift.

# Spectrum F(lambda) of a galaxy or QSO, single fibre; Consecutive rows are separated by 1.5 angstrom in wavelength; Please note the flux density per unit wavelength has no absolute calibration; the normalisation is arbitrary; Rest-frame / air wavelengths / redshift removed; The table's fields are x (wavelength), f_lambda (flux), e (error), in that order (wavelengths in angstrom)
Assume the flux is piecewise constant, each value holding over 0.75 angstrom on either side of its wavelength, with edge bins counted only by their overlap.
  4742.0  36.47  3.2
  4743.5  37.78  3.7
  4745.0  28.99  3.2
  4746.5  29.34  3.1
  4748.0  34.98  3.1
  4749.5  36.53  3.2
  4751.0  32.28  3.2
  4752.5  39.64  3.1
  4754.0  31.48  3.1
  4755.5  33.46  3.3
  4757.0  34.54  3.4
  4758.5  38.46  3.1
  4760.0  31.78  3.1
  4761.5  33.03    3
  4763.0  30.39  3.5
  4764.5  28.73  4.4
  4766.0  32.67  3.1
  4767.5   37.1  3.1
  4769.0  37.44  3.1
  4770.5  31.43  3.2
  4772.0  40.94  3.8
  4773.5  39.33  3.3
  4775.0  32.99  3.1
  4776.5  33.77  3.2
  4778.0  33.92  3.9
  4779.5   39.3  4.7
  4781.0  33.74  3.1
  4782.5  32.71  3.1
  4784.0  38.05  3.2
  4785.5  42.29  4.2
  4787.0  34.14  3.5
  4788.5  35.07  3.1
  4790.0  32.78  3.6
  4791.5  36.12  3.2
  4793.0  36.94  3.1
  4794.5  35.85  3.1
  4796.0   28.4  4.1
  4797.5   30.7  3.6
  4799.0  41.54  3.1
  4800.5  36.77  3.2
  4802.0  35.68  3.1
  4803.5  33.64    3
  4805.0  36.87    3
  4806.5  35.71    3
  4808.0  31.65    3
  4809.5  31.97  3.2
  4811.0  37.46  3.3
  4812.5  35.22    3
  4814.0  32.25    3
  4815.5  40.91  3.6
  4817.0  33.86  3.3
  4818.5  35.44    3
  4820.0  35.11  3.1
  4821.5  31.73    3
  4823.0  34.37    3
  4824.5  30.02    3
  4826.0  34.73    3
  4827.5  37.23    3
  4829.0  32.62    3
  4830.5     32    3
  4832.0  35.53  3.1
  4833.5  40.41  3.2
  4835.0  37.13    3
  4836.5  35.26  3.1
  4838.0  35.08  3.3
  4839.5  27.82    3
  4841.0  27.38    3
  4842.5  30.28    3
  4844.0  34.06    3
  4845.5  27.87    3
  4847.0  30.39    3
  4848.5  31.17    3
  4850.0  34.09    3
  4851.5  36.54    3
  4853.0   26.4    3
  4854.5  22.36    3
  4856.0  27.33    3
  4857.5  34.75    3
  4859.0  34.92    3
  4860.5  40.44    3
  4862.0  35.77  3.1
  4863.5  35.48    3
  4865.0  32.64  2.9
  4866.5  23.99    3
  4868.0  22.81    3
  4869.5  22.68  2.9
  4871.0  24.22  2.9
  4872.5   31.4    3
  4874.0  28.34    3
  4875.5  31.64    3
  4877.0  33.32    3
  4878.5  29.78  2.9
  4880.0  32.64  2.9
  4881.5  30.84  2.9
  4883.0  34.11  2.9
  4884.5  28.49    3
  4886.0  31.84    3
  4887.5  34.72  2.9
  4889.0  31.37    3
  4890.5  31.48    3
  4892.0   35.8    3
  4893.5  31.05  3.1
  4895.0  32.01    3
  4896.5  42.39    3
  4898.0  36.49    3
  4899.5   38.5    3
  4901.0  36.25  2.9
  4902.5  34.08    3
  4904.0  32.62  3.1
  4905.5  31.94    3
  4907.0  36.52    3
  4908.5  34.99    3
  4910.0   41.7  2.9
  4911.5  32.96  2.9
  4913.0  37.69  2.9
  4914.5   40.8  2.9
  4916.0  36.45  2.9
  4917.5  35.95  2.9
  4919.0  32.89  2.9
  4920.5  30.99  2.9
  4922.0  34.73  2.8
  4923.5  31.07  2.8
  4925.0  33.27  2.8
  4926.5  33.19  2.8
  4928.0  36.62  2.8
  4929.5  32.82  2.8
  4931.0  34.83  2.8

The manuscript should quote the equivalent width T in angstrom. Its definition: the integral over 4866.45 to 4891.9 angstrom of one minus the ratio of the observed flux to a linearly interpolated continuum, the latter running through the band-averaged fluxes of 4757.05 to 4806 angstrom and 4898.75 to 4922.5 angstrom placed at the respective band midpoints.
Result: 3.96 angstrom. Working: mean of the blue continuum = 35.1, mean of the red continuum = 35.6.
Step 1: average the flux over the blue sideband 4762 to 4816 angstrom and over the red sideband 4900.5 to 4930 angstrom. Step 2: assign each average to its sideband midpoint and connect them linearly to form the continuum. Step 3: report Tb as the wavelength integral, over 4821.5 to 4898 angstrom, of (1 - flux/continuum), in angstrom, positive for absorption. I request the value 6.5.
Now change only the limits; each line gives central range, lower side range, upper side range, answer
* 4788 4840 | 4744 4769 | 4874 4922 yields -1.4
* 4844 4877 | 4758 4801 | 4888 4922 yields 4.4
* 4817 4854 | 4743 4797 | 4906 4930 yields 2.0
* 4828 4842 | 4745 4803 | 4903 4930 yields 0.4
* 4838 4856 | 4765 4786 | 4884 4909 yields 2.6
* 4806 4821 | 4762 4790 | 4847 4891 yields -0.7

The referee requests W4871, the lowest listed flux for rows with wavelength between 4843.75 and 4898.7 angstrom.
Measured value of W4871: 22.36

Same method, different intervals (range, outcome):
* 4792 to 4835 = 28.4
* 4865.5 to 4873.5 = 22.68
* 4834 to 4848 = 27.38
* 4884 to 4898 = 28.49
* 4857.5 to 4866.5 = 23.99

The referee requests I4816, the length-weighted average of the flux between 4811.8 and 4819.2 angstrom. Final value 35.5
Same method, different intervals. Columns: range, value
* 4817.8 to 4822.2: 34.1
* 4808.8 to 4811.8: 34.8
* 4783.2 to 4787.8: 38.1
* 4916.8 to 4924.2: 33.1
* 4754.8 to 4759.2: 35.5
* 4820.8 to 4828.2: 33.6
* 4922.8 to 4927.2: 32.5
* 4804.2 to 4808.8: 34.7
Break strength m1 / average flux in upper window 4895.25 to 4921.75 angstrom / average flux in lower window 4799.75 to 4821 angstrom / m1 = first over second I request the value 1.02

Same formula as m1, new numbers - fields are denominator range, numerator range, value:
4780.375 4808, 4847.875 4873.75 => 0.86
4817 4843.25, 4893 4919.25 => 1.07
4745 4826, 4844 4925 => 0.94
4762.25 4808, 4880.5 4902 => 0.97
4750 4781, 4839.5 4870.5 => 0.88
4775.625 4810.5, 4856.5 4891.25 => 0.89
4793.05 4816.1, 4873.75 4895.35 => 0.91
